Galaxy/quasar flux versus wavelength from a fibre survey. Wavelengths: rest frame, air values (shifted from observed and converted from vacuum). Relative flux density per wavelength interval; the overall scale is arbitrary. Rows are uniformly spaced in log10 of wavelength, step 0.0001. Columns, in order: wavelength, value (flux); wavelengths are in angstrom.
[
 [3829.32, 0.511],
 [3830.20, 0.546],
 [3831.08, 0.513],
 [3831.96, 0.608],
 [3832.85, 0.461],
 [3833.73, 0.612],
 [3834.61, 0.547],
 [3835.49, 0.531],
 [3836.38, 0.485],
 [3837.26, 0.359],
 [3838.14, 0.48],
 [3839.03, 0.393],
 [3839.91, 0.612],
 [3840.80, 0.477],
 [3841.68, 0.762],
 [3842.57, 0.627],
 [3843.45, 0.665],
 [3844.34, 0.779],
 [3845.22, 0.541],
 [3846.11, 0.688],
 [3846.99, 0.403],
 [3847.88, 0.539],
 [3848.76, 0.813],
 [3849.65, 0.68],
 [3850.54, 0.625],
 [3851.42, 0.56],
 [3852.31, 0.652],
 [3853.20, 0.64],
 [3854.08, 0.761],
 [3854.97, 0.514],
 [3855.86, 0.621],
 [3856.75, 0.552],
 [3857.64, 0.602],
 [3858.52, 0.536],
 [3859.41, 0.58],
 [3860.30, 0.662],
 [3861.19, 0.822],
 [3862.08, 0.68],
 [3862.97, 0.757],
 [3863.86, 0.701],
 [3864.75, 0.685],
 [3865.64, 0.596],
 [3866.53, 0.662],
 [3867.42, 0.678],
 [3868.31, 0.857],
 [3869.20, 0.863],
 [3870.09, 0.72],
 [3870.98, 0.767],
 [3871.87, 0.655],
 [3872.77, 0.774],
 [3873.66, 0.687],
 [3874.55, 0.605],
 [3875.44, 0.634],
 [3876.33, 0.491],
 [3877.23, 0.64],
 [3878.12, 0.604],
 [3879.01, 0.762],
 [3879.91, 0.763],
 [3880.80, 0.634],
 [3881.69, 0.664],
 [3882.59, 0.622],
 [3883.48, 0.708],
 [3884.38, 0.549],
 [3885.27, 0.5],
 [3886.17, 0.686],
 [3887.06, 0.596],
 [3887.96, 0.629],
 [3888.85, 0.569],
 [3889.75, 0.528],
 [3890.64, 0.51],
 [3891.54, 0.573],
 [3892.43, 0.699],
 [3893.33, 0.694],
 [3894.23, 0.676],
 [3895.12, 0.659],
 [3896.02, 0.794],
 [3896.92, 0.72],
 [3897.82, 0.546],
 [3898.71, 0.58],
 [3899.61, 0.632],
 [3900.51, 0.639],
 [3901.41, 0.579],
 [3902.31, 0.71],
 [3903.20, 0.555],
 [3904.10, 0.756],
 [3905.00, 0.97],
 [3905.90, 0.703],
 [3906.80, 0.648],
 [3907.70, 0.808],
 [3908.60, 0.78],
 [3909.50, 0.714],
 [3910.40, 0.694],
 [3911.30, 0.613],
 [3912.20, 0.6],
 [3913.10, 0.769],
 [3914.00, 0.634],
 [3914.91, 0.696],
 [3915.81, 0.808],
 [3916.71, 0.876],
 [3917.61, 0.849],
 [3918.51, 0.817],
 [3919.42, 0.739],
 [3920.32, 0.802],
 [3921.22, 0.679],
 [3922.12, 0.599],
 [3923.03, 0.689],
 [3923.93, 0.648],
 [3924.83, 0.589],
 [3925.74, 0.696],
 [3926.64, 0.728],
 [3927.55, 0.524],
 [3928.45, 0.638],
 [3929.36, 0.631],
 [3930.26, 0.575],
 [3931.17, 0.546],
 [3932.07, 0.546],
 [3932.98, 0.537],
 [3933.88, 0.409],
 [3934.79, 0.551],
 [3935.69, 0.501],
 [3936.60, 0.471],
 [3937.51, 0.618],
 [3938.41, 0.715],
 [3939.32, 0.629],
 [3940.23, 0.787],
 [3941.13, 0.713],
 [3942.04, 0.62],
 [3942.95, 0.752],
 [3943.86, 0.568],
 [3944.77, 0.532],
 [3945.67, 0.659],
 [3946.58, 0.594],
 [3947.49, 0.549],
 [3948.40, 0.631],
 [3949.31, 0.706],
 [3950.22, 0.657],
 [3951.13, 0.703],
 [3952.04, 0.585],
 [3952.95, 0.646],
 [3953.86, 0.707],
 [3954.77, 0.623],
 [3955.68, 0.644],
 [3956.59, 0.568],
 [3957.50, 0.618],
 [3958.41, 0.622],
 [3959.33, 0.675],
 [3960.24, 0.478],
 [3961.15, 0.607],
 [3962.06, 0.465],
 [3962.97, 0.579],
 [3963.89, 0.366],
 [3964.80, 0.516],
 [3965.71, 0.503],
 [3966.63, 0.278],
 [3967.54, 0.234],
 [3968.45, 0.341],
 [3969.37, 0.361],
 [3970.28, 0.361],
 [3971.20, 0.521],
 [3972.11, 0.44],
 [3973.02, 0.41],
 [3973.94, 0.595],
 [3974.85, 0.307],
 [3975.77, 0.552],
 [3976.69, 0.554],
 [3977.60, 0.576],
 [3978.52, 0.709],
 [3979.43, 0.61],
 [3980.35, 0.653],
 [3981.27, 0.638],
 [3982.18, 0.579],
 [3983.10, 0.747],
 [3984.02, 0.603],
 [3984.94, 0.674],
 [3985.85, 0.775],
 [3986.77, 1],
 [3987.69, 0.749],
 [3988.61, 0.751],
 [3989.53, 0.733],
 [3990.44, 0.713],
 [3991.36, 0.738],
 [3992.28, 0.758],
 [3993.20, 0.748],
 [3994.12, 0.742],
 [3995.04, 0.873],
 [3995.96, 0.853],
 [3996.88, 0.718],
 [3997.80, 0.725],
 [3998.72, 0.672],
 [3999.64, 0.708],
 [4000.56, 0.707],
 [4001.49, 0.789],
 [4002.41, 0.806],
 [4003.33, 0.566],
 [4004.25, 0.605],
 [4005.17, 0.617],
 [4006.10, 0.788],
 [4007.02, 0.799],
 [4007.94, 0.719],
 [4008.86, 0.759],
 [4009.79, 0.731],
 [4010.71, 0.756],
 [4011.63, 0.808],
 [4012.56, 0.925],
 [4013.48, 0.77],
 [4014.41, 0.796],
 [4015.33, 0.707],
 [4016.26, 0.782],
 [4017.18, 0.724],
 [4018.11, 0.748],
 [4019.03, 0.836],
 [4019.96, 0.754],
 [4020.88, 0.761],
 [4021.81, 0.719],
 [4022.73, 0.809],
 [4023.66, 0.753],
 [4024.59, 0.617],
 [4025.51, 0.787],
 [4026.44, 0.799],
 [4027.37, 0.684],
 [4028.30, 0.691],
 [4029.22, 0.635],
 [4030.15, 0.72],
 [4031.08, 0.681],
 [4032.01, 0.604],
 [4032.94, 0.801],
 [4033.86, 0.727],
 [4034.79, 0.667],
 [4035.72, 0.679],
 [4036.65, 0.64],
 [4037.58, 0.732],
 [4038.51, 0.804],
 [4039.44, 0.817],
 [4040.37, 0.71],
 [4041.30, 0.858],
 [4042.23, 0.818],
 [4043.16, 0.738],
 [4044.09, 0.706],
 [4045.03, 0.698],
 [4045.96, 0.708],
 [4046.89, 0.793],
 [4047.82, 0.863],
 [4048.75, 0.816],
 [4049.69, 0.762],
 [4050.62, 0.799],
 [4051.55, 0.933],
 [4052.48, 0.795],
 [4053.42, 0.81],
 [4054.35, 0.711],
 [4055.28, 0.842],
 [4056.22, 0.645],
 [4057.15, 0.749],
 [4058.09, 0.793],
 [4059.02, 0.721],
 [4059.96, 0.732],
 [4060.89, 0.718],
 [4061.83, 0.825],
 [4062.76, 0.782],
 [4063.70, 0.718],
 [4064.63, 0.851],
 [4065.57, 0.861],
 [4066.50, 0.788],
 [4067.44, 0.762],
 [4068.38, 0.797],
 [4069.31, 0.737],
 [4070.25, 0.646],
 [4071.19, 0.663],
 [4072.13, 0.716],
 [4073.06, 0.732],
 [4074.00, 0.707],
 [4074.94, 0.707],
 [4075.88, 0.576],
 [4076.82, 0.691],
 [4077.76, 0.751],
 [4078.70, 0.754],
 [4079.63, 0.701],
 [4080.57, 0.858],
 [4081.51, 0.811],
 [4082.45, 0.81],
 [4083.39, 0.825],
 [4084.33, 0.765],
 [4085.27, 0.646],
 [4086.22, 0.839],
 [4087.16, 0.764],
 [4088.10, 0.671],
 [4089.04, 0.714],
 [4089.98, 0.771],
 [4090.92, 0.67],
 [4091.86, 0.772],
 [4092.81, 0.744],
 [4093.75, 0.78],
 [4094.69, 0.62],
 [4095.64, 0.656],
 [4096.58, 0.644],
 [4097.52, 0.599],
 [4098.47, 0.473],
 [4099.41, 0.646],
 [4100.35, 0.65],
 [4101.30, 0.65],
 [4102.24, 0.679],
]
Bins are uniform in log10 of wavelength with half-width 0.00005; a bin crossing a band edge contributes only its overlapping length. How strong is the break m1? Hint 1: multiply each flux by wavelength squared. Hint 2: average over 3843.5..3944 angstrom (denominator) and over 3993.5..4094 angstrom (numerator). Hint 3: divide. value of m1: 1.23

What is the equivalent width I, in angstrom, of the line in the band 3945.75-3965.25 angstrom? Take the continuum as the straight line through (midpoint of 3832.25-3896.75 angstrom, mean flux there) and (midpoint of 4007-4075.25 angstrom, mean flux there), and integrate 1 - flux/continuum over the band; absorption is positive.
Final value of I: 2.7 angstrom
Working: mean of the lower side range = 0.632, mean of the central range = 0.598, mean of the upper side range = 0.753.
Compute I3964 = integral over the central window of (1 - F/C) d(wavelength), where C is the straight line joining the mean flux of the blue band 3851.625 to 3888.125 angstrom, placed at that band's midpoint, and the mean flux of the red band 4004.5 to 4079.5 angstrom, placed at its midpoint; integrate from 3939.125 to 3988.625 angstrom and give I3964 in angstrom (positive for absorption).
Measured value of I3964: 8.6 angstrom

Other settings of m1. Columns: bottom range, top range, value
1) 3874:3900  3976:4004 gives 1.19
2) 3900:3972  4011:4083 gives 1.29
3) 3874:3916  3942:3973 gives 0.86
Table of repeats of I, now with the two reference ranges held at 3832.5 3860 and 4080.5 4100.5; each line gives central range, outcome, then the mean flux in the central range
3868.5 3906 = -3.3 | 0.659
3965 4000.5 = 2.1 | 0.619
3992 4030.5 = -4.2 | 0.744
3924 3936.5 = 1.1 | 0.574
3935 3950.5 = 0.2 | 0.628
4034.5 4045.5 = -0.9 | 0.74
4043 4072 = -2.9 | 0.766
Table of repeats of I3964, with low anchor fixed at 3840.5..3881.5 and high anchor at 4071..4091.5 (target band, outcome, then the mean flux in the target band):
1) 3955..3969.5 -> 4.1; 0.496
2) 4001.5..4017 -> -0.8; 0.747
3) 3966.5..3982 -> 4.7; 0.485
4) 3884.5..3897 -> 0.8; 0.626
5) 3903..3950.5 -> 1.3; 0.663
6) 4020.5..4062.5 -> -1.6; 0.748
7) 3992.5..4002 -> -0.6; 0.753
